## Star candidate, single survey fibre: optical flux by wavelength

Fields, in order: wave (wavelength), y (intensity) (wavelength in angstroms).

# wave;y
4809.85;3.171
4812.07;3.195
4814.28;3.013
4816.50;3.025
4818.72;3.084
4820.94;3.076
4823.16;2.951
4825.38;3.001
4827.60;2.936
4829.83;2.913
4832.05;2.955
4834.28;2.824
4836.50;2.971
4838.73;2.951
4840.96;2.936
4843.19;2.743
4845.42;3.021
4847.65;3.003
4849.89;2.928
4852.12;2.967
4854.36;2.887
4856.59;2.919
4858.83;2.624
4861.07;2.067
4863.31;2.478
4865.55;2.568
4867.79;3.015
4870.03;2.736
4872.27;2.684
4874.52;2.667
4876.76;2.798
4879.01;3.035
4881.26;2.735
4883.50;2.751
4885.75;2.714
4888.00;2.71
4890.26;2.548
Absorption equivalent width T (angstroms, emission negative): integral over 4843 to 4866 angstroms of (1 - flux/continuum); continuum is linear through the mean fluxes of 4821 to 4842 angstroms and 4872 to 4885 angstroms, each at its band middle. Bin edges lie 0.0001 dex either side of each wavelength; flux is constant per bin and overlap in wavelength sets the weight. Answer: 0.9 angstroms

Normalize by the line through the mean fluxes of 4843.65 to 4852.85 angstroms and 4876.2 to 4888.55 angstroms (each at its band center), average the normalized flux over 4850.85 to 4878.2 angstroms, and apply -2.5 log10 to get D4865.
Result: 0.07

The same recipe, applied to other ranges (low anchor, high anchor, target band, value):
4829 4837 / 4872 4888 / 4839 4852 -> -0.02 mag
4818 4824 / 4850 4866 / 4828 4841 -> -0.01 mag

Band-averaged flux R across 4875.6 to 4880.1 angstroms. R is 2.91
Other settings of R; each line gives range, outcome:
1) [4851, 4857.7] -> 2.93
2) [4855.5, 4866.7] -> 2.53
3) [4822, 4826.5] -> 2.98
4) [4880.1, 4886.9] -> 2.74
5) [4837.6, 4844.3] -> 2.88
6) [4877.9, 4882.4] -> 2.89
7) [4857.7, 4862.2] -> 2.34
